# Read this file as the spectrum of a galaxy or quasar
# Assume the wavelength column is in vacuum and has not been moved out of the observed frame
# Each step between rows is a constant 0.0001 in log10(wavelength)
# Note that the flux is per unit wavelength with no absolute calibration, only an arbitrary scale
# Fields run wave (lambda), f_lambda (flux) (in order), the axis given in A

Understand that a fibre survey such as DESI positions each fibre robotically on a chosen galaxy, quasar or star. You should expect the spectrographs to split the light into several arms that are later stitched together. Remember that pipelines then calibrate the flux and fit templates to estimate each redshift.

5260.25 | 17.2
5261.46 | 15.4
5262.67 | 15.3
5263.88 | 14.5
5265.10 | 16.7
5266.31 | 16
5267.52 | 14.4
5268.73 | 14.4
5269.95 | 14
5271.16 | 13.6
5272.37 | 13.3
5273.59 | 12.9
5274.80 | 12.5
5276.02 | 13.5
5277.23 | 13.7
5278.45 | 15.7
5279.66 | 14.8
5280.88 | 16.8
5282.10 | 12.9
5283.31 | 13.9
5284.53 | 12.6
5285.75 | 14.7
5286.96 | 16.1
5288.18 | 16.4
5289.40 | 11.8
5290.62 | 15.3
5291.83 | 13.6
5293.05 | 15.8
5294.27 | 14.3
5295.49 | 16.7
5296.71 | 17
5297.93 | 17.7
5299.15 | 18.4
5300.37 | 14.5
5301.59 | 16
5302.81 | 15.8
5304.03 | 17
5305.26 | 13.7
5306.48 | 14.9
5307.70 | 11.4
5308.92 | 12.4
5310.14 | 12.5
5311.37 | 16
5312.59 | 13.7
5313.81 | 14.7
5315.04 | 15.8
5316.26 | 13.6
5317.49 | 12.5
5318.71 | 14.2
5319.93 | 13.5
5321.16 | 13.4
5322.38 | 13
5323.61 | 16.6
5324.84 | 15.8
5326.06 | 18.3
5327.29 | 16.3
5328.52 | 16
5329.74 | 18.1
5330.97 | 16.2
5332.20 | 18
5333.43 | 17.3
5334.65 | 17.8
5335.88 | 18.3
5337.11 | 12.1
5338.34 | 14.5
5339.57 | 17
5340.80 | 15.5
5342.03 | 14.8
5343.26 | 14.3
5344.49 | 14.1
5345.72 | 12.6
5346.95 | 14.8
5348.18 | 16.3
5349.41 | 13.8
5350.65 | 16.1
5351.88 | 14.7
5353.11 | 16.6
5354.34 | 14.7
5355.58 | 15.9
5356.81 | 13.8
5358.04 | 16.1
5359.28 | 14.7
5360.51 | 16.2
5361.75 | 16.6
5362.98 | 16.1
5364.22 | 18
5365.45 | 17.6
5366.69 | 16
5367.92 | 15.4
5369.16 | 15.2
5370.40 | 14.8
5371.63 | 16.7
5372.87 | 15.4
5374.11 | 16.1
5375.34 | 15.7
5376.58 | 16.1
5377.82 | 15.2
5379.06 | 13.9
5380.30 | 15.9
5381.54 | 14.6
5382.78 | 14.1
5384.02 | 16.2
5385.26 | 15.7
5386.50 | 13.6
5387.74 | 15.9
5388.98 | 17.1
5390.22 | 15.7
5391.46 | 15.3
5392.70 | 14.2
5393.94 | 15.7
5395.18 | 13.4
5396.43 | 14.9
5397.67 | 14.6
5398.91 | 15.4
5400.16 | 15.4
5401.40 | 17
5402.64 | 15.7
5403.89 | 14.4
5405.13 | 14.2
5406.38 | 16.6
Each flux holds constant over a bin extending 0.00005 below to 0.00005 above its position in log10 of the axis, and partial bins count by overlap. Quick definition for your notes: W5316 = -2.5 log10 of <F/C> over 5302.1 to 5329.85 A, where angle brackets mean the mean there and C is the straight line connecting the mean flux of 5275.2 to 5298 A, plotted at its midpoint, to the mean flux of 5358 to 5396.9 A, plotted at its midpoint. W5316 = 0.03 mag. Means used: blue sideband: 14.8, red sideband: 15.6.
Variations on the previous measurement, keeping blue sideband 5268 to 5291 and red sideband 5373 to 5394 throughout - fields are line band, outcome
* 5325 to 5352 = -0.07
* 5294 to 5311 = -0.06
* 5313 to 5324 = 0.04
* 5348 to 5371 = -0.04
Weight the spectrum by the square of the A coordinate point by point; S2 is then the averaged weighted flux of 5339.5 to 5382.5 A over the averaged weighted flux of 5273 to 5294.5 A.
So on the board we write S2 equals 1.1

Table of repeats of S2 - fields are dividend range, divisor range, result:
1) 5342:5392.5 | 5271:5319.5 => 1.09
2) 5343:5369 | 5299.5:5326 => 1.09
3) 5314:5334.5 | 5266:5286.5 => 1.13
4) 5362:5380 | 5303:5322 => 1.16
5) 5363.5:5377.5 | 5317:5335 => 1.03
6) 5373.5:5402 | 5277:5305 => 1.04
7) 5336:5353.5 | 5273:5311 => 1.03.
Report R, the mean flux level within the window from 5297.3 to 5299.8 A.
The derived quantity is 18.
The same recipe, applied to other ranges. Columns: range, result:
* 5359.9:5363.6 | 16.3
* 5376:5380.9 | 15.3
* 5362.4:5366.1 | 17.2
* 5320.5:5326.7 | 15.4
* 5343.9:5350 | 14.3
